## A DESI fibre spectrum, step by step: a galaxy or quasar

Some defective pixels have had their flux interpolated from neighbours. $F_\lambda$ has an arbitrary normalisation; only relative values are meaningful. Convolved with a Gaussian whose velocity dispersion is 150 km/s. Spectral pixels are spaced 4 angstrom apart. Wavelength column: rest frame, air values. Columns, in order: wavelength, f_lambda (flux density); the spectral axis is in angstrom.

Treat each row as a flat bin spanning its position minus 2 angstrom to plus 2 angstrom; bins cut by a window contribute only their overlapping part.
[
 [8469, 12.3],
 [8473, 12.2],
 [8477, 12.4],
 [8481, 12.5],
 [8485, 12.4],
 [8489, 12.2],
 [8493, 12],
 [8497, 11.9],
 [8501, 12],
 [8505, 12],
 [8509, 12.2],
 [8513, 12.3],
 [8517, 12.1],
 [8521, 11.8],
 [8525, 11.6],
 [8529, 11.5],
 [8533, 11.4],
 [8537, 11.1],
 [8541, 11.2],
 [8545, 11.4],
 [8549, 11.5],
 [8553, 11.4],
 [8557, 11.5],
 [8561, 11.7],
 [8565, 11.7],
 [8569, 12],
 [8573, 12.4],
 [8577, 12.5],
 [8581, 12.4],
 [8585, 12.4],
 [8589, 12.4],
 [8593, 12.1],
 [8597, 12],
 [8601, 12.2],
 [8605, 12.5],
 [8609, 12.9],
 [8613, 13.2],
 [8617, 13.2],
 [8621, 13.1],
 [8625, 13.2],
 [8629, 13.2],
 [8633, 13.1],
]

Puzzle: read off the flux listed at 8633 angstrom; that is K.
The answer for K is 13.1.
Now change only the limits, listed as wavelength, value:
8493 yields 12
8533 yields 11.4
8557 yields 11.5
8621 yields 13.1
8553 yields 11.4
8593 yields 12.1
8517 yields 12.1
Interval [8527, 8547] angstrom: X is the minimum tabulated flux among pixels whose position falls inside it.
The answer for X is 11.1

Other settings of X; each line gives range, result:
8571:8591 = 12.4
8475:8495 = 12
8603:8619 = 12.5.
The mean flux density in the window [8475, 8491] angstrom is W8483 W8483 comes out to 12.4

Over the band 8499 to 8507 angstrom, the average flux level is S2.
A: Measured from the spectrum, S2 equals 12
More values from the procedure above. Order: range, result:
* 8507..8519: 12.2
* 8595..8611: 12.4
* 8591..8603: 12.1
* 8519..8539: 11.5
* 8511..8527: 11.9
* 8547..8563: 11.5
